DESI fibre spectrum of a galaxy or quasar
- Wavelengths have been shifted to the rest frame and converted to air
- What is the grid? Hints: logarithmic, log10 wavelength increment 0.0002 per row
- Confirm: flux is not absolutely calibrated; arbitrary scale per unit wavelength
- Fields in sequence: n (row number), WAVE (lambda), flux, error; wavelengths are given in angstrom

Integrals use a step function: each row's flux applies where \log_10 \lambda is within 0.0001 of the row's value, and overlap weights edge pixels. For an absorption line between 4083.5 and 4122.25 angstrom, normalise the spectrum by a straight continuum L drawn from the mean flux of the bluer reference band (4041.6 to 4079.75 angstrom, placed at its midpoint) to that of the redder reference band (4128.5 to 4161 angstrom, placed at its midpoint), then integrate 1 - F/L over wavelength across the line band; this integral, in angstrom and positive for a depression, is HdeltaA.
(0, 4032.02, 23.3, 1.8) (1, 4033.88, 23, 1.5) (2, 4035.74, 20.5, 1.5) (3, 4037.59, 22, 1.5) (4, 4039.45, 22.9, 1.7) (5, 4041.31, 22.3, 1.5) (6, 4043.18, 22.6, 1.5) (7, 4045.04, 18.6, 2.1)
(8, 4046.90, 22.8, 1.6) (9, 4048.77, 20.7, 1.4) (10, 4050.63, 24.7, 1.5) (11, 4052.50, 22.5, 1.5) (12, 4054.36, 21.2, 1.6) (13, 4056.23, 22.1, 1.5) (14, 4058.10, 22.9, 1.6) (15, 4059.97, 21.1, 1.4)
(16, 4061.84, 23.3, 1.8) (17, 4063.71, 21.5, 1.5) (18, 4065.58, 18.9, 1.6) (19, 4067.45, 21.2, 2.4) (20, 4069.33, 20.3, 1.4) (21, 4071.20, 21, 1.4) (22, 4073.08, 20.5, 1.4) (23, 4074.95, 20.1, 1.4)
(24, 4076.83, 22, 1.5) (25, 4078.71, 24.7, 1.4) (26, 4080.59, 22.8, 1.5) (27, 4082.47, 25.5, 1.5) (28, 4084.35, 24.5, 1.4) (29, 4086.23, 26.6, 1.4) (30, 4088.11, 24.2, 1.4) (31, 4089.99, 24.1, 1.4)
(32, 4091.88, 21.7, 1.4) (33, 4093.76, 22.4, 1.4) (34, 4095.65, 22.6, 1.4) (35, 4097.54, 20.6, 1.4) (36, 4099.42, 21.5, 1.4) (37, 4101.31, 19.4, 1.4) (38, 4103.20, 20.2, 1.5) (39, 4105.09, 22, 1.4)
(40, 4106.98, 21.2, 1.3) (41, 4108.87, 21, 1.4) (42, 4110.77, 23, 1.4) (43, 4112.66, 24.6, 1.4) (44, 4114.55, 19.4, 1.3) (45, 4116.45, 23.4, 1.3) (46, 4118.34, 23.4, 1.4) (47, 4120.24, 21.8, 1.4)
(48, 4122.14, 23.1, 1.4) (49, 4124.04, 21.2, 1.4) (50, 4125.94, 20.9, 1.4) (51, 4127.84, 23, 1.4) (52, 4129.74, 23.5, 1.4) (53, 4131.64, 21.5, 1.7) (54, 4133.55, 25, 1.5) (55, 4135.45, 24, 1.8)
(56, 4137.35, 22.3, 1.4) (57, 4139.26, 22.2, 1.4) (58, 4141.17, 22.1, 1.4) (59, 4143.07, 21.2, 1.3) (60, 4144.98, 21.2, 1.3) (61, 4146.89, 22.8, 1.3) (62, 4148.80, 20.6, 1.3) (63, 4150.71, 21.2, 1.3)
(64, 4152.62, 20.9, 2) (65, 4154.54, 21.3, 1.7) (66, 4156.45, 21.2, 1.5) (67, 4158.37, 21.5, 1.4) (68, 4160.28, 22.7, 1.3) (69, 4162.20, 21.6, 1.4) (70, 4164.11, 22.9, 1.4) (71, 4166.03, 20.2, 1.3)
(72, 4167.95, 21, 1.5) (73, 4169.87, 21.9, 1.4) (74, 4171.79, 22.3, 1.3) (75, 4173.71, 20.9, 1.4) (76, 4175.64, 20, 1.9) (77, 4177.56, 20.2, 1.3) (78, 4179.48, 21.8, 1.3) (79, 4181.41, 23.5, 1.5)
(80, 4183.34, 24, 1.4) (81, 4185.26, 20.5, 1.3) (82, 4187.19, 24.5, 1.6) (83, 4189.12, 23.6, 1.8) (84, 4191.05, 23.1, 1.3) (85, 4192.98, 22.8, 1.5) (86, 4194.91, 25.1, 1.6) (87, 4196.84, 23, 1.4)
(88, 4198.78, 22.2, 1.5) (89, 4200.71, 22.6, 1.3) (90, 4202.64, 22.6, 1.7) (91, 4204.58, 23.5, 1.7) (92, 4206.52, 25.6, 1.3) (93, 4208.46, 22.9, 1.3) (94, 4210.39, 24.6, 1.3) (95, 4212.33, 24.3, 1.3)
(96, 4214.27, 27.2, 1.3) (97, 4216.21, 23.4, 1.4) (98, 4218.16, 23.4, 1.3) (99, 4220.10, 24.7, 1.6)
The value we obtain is -0.9 angstrom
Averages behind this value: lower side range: 21.6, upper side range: 22.1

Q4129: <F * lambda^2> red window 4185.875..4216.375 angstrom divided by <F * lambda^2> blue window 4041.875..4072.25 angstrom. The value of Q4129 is 1.18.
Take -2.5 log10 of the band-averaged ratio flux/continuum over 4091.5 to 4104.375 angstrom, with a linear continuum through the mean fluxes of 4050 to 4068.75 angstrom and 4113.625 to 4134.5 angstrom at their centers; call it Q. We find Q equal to 0.05 mag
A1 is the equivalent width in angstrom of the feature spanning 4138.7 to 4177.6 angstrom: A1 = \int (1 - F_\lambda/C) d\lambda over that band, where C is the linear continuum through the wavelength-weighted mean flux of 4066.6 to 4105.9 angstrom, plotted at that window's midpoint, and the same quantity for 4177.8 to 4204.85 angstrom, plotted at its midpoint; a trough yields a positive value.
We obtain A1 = 2.2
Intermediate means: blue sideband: 22.3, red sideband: 23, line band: 21.4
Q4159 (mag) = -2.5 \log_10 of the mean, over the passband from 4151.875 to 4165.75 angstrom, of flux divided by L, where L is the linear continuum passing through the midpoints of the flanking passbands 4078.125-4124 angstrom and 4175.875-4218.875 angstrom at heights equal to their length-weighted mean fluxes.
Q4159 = 0.07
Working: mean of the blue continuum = 22.6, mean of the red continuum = 23.3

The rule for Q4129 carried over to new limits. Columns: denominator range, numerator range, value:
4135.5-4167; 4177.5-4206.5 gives 1.08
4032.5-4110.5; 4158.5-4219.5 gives 1.10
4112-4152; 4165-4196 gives 1.02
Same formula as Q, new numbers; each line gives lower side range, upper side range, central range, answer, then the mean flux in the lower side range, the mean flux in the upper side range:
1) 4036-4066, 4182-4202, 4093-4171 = 0.04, 21.9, 23.1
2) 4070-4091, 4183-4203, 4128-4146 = 0.03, 23.2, 23.1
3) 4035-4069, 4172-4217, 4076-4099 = -0.06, 21.7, 23.1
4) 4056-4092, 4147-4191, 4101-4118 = 0.02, 22.5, 21.8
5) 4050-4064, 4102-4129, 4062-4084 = 0.02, 22.4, 22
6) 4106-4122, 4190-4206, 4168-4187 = 0.06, 22.3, 23.2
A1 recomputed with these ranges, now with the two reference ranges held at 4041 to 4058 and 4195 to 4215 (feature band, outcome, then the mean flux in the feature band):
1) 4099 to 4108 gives 0.72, 20.8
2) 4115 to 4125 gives 0.18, 22.4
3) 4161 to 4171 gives 0.78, 21.6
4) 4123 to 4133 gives 0.34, 22.1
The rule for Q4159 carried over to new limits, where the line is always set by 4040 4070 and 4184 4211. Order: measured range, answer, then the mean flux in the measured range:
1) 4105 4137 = 0.00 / 22.5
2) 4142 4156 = 0.07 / 21.3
